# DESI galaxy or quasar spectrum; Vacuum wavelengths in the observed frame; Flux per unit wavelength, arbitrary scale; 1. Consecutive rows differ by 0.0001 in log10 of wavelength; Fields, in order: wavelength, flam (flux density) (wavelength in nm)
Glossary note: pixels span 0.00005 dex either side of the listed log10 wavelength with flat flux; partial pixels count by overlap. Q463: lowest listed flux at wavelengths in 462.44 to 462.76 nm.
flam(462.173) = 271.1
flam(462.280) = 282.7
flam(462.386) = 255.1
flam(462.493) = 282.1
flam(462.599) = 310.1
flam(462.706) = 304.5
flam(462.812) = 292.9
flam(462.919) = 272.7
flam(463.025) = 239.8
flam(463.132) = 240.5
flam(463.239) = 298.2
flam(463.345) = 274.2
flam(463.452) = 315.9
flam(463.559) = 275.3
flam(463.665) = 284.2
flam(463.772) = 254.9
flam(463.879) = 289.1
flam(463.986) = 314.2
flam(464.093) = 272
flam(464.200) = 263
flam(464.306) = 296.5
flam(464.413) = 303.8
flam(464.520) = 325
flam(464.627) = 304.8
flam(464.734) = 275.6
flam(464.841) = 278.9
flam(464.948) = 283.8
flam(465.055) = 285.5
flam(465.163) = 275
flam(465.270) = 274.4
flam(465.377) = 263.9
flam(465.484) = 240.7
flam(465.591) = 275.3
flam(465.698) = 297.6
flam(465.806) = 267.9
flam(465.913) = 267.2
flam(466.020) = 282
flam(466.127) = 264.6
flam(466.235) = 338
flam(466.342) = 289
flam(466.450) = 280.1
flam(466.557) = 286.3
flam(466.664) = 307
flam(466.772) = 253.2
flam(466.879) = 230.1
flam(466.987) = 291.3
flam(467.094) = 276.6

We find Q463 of 282.1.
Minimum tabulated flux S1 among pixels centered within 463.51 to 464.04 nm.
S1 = 254.9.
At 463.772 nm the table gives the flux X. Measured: 254.9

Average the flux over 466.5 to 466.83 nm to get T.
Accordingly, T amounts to 282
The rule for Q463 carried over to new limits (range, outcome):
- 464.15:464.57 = 263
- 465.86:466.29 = 264.6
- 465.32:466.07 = 240.7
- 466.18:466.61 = 280.1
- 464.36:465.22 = 275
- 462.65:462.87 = 292.9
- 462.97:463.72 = 239.8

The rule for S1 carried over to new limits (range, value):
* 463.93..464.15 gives 272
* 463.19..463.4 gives 274.2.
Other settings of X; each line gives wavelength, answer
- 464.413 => 303.8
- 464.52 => 325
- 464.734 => 275.6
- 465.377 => 263.9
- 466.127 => 264.6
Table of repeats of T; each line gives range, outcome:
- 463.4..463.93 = 284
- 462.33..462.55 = 270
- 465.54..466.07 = 278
